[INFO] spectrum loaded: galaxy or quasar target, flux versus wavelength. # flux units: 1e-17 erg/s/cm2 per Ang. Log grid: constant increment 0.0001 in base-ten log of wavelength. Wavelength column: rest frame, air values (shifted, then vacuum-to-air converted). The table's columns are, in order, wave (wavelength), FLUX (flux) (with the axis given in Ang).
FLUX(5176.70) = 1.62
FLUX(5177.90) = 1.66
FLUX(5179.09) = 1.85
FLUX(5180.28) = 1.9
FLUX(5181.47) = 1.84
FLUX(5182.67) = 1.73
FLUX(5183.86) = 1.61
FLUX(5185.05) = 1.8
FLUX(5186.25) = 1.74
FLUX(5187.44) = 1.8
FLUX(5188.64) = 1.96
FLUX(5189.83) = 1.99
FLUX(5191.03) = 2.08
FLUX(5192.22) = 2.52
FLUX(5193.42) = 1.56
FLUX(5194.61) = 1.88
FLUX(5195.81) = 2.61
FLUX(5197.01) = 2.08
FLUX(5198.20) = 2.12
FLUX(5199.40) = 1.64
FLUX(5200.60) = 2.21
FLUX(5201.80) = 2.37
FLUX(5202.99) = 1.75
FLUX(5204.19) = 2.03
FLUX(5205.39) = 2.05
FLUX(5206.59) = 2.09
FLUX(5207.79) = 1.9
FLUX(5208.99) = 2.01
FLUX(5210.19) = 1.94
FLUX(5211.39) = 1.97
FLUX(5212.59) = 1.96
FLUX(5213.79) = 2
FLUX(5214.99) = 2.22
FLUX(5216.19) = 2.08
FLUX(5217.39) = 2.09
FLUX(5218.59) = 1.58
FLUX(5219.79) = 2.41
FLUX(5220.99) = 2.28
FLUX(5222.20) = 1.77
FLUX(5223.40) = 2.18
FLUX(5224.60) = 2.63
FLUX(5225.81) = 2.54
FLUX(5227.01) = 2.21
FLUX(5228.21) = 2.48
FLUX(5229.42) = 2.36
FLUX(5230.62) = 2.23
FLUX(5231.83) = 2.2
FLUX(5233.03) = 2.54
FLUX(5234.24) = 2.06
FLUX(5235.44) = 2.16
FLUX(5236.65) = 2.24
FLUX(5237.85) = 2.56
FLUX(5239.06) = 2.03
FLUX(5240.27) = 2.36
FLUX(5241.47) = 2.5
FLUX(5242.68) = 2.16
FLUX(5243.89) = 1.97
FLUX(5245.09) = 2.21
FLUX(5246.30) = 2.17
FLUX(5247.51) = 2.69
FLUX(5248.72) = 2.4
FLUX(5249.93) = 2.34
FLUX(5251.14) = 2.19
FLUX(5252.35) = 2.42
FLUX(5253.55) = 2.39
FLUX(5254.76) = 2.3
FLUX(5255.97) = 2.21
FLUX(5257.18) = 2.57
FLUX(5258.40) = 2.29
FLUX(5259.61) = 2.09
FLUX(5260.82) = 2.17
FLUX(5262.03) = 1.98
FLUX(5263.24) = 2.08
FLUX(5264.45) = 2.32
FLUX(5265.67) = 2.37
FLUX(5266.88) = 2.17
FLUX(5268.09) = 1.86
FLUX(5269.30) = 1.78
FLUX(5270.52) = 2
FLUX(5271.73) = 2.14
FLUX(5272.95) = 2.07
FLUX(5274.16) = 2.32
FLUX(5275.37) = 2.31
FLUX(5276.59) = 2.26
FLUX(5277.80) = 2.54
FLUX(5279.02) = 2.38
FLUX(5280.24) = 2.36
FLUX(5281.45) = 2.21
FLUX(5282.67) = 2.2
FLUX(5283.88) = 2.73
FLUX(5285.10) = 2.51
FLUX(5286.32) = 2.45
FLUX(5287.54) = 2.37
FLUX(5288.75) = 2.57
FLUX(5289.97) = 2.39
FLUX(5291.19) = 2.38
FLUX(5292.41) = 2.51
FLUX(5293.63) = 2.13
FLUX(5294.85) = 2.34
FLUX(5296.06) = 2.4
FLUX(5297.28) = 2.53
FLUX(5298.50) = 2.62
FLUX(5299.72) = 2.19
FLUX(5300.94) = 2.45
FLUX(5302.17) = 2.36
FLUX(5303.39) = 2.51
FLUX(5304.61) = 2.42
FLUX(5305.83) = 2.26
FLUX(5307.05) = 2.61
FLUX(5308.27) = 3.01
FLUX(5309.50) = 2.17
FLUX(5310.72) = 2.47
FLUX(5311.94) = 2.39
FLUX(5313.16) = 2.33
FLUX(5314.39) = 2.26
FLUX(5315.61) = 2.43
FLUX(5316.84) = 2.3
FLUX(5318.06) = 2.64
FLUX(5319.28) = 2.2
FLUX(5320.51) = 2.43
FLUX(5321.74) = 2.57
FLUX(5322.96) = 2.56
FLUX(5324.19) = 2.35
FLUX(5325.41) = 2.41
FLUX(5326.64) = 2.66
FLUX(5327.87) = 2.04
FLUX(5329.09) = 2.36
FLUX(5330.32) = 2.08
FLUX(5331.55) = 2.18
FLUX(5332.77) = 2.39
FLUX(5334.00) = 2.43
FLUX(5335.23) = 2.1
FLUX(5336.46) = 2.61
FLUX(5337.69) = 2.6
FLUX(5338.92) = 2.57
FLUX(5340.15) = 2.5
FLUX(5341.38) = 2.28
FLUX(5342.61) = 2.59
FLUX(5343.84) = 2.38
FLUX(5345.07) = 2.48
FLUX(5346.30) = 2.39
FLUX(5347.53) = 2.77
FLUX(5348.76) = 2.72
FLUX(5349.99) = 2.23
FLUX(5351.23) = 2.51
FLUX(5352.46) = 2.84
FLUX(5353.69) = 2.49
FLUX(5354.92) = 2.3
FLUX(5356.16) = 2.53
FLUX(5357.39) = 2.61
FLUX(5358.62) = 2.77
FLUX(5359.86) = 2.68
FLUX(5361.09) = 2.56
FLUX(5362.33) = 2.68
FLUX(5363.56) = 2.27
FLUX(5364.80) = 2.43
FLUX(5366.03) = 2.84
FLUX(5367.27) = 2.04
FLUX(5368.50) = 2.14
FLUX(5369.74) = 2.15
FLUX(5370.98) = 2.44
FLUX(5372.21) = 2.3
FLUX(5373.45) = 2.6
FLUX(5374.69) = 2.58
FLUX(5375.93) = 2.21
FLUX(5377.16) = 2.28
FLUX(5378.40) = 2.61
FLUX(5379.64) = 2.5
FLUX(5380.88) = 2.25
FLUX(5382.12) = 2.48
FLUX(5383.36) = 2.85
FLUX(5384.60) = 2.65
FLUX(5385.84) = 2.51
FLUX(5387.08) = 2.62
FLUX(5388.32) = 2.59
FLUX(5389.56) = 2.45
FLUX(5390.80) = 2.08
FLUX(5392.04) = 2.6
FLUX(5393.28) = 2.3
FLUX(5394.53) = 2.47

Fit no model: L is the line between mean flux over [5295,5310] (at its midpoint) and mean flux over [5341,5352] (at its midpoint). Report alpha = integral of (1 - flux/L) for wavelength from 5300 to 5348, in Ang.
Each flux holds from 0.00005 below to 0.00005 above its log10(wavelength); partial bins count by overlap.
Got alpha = 1.05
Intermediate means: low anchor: 2.46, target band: 2.42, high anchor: 2.49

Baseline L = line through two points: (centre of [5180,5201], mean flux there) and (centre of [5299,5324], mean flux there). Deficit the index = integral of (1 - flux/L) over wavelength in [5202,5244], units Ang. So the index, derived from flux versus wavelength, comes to -1.73 Ang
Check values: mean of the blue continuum 1.95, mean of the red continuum 2.43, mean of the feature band 2.16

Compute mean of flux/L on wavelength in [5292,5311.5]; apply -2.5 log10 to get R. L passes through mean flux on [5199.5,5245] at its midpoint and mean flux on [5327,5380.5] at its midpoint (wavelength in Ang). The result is -0.047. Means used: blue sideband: 2.16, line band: 2.44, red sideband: 2.44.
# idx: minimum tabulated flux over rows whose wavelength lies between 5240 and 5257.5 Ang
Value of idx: 1.97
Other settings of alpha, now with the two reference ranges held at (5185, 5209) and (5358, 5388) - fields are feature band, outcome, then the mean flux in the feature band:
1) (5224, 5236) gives -1.4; 2.34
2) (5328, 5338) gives 0.2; 2.32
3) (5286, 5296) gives -0.6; 2.39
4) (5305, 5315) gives -0.5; 2.44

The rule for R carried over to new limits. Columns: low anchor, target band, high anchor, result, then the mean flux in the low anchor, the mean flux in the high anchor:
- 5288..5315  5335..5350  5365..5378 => -0.05 mag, 2.42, 2.37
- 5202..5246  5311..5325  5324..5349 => -0.01 mag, 2.16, 2.42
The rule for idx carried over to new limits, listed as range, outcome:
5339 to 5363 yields 2.23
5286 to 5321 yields 2.13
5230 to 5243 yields 2.03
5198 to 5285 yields 1.58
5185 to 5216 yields 1.56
